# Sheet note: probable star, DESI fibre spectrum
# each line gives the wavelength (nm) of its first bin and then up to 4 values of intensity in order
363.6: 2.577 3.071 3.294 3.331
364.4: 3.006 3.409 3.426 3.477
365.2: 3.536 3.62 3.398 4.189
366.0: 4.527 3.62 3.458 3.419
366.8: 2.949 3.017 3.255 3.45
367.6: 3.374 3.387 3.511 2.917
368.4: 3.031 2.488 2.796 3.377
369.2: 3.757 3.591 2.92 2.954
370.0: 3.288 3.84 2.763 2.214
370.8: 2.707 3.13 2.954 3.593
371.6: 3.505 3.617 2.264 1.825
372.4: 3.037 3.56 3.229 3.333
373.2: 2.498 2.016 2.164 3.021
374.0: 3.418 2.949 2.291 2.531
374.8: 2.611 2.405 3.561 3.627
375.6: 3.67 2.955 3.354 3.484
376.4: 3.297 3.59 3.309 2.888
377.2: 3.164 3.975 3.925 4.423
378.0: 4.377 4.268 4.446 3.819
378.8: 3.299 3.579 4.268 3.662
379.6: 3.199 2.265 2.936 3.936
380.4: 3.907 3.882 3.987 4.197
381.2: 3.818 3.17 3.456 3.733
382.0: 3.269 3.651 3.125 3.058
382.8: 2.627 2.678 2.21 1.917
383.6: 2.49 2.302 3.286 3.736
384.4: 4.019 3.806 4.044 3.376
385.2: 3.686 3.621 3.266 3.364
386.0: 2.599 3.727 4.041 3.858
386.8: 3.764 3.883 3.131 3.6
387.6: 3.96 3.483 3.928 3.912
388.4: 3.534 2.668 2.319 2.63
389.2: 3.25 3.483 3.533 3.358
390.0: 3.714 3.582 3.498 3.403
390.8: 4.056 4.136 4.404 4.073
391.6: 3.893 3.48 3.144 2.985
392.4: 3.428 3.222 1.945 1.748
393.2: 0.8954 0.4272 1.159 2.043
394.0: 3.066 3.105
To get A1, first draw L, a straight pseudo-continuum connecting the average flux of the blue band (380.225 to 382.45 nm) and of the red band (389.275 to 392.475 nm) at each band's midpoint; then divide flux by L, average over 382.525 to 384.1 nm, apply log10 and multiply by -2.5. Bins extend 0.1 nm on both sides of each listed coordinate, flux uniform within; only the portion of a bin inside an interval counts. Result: 0.39 mag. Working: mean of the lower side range 3.68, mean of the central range 2.56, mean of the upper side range 3.63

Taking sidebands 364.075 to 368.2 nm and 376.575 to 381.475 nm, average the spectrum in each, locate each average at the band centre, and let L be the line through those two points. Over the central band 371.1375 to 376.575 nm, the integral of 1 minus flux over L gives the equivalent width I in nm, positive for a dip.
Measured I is 0.91 nm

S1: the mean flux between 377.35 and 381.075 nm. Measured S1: 3.8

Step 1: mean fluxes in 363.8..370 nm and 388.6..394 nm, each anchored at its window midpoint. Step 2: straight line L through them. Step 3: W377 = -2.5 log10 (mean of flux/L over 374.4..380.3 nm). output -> -0.09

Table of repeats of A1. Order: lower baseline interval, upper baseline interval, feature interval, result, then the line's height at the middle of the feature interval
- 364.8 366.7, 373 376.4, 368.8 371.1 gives 0.070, 3.33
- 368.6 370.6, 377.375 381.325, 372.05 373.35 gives 0.180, 3.37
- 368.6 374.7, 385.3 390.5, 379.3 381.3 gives -0.113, 3.22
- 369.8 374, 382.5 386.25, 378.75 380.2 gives -0.101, 3.06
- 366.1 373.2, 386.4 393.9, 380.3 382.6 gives -0.148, 3.17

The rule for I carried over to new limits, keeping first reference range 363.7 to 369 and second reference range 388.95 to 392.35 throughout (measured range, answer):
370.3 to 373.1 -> 0.34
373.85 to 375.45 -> 0.24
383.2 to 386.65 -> 0.20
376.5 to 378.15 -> -0.13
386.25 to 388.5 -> -0.12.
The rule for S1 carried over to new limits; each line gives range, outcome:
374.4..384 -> 3.36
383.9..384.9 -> 3.78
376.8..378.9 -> 3.83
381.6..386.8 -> 3.27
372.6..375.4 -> 2.83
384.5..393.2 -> 3.42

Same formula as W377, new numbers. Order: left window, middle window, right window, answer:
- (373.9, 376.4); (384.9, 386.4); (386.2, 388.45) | 0.070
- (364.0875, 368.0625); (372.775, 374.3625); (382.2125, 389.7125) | 0.217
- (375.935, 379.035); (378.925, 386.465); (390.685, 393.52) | 0.027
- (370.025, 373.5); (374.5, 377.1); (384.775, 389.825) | -0.031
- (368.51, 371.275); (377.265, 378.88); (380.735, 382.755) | -0.201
